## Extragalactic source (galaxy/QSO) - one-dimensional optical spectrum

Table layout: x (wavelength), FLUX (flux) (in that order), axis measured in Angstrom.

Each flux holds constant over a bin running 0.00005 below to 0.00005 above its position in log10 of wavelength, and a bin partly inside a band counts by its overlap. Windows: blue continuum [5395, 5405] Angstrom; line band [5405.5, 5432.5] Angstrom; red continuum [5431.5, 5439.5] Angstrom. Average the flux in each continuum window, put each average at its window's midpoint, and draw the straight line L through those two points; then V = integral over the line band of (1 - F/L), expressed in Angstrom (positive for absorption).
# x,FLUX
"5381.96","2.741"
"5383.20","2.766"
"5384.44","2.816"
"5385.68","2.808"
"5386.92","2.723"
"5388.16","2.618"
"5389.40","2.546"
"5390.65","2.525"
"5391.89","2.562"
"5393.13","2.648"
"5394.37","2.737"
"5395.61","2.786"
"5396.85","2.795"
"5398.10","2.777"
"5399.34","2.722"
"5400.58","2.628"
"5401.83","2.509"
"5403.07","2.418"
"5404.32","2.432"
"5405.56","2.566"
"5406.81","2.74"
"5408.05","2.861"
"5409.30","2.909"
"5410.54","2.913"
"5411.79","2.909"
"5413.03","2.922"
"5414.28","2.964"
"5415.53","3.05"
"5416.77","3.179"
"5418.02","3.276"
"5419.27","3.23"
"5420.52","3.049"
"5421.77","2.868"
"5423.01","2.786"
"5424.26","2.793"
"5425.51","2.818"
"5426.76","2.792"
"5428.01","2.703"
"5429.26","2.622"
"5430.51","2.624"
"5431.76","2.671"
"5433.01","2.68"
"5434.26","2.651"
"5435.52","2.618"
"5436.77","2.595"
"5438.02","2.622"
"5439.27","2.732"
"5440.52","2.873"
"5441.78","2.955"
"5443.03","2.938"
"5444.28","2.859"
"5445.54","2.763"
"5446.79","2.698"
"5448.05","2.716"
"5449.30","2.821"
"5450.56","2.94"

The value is -2.5 Angstrom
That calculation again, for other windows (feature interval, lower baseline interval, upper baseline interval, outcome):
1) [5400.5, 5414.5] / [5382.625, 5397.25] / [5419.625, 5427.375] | 0.3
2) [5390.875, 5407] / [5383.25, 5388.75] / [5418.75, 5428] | 0.9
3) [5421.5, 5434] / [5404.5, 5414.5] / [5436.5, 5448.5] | 0.3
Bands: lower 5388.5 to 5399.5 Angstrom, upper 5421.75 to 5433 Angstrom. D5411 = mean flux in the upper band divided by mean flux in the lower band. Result 1.02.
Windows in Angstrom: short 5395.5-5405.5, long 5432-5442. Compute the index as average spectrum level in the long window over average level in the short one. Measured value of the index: 1.0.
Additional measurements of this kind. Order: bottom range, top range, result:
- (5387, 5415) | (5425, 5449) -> 1.01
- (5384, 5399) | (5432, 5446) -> 1.02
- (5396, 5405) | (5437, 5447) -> 1.07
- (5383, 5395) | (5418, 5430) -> 1.07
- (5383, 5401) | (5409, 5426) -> 1.11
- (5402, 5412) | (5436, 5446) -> 1.03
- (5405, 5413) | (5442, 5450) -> 0.99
